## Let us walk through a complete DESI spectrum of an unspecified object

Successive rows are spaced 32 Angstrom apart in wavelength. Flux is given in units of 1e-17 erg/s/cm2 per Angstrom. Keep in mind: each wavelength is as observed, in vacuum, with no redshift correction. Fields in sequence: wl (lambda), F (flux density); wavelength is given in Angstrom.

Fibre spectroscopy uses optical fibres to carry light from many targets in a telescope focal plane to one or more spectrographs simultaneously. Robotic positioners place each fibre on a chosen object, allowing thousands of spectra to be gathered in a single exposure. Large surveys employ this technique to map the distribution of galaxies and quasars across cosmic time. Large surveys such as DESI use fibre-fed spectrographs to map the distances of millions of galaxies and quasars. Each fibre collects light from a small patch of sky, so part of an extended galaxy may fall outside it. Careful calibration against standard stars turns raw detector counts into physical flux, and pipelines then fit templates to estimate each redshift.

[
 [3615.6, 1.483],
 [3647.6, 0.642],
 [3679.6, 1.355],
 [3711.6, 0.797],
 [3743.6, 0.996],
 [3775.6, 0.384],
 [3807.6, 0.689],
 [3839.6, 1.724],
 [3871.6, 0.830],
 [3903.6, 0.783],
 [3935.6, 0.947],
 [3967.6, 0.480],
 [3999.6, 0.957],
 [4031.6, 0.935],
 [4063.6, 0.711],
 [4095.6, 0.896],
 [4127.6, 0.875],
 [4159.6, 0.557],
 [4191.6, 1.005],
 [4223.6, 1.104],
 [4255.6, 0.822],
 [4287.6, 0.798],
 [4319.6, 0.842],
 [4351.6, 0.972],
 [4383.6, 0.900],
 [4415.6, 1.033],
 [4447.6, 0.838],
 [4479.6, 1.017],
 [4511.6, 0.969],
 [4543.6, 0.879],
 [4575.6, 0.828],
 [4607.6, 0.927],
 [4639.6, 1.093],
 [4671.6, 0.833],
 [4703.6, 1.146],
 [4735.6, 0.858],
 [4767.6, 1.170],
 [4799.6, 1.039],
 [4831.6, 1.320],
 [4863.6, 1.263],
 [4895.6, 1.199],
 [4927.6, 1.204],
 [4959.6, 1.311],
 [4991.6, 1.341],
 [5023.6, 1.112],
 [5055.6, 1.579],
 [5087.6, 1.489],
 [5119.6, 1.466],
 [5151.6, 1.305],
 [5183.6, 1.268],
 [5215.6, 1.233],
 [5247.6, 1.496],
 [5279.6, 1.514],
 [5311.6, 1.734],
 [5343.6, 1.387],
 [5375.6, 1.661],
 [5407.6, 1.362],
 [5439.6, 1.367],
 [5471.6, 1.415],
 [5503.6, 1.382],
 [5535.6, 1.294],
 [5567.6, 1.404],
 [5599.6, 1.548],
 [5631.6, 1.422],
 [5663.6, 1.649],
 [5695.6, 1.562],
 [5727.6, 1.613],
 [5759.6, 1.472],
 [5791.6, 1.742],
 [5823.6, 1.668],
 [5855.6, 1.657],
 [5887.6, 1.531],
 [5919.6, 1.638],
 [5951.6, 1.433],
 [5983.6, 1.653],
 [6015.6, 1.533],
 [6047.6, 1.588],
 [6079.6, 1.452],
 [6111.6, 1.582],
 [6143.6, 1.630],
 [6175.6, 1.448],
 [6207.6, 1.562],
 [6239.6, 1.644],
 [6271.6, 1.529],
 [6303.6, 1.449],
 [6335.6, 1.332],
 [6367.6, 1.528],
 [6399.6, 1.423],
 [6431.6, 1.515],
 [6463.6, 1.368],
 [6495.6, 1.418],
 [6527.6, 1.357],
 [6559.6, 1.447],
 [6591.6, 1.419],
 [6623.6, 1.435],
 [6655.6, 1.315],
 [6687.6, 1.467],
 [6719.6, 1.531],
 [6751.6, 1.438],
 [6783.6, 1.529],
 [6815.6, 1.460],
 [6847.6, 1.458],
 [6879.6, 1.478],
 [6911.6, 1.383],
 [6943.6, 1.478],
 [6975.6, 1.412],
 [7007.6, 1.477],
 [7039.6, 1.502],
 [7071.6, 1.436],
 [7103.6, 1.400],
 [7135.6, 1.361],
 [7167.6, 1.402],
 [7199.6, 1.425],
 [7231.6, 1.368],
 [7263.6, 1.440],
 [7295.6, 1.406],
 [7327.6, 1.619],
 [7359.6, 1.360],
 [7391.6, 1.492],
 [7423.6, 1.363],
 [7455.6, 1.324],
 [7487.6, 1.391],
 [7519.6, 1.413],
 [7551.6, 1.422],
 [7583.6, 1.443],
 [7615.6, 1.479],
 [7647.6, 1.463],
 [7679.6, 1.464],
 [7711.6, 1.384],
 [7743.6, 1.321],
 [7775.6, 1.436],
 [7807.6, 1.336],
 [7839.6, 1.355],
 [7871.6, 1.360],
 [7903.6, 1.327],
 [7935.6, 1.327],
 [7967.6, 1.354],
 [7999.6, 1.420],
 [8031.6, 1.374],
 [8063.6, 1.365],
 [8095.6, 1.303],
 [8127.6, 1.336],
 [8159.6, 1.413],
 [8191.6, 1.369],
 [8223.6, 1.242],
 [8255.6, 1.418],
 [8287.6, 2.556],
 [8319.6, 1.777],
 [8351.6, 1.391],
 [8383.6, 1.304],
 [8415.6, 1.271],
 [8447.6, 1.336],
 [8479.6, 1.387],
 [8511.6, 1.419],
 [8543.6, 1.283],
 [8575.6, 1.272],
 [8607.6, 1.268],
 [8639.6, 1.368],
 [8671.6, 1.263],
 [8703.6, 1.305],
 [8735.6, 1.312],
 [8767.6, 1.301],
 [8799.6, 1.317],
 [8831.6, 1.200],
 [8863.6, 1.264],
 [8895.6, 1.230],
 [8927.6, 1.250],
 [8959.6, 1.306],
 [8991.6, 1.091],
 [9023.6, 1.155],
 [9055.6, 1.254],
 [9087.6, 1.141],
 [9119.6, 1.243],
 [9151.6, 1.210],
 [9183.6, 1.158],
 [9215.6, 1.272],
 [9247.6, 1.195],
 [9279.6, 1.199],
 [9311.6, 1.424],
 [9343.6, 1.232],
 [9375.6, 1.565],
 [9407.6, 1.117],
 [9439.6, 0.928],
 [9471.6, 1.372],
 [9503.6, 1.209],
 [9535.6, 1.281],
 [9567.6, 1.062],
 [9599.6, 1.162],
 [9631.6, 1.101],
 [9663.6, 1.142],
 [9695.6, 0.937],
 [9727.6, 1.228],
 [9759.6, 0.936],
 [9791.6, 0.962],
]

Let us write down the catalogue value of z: 0.26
